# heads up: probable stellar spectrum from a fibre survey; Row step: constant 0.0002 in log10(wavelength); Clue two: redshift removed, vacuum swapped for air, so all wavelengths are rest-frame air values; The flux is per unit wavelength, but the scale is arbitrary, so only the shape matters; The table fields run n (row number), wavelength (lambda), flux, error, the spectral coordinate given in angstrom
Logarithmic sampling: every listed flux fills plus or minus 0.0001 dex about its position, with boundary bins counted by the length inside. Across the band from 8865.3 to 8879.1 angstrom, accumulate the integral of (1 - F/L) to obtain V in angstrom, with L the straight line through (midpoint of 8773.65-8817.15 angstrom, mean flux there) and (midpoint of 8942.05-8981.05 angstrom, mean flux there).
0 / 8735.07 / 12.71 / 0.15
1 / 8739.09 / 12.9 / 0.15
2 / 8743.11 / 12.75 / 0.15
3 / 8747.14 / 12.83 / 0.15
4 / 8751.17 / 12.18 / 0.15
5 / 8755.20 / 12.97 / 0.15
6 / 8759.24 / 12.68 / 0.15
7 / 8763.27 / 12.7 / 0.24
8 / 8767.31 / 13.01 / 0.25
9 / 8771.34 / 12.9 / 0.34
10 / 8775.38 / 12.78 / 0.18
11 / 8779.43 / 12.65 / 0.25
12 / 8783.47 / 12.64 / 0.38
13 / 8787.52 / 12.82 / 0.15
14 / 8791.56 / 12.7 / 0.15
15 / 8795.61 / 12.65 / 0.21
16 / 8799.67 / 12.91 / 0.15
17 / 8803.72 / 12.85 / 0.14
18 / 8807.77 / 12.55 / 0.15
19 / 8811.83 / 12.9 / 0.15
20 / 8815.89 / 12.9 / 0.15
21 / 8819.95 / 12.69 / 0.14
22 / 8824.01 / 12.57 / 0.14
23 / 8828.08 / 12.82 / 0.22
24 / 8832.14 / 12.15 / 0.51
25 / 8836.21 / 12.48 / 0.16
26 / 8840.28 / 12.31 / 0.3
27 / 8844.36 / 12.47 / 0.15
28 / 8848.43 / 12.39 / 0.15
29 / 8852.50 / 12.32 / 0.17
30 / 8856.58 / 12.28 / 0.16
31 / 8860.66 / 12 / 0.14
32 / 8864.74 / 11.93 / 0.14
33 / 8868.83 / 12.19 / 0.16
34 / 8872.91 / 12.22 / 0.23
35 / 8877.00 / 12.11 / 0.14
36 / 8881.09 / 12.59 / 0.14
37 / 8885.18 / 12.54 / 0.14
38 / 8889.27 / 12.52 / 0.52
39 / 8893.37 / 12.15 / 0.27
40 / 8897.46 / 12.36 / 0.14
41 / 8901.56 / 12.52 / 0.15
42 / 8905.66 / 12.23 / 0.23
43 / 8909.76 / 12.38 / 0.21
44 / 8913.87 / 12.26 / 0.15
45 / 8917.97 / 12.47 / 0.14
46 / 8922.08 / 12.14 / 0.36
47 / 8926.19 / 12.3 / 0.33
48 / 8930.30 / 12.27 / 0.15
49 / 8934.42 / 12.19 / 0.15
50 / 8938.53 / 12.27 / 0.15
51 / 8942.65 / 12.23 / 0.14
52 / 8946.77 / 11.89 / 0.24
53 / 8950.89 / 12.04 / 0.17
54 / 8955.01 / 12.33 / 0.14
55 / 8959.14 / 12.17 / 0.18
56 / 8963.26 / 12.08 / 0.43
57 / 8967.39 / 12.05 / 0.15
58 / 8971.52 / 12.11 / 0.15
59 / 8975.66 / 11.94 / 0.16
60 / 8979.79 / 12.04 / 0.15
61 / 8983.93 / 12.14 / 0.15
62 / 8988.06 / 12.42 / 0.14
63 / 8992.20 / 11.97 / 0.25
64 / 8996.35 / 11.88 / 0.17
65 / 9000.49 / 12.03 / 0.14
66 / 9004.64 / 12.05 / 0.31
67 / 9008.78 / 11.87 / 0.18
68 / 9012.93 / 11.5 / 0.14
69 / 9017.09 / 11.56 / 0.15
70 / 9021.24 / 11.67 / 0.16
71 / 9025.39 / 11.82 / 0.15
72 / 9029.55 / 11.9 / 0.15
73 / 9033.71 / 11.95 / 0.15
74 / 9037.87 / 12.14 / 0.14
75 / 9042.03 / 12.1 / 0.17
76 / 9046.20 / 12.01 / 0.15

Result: 0.3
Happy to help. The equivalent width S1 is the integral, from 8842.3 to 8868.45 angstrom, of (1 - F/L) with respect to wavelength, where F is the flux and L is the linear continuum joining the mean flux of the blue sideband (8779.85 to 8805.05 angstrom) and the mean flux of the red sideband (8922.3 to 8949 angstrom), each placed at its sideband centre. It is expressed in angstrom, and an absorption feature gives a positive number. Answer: 0.6 angstrom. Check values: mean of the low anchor 12.8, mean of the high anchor 12.2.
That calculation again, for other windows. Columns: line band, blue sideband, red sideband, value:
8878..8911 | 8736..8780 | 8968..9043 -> -0.24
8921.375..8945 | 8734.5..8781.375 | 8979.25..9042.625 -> -0.09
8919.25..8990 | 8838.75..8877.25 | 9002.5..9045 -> -0.85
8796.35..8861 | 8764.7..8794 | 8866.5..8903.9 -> 0.15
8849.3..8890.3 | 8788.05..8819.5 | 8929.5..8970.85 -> 0.74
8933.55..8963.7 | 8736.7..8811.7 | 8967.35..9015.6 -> -0.03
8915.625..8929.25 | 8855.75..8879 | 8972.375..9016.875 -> -0.28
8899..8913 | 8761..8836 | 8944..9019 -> -0.07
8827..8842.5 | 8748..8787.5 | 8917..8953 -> 0.12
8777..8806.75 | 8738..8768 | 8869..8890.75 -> -0.27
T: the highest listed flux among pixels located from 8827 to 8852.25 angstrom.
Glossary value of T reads 12.82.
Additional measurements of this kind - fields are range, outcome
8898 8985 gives 12.52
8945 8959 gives 12.33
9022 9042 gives 12.14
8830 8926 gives 12.59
